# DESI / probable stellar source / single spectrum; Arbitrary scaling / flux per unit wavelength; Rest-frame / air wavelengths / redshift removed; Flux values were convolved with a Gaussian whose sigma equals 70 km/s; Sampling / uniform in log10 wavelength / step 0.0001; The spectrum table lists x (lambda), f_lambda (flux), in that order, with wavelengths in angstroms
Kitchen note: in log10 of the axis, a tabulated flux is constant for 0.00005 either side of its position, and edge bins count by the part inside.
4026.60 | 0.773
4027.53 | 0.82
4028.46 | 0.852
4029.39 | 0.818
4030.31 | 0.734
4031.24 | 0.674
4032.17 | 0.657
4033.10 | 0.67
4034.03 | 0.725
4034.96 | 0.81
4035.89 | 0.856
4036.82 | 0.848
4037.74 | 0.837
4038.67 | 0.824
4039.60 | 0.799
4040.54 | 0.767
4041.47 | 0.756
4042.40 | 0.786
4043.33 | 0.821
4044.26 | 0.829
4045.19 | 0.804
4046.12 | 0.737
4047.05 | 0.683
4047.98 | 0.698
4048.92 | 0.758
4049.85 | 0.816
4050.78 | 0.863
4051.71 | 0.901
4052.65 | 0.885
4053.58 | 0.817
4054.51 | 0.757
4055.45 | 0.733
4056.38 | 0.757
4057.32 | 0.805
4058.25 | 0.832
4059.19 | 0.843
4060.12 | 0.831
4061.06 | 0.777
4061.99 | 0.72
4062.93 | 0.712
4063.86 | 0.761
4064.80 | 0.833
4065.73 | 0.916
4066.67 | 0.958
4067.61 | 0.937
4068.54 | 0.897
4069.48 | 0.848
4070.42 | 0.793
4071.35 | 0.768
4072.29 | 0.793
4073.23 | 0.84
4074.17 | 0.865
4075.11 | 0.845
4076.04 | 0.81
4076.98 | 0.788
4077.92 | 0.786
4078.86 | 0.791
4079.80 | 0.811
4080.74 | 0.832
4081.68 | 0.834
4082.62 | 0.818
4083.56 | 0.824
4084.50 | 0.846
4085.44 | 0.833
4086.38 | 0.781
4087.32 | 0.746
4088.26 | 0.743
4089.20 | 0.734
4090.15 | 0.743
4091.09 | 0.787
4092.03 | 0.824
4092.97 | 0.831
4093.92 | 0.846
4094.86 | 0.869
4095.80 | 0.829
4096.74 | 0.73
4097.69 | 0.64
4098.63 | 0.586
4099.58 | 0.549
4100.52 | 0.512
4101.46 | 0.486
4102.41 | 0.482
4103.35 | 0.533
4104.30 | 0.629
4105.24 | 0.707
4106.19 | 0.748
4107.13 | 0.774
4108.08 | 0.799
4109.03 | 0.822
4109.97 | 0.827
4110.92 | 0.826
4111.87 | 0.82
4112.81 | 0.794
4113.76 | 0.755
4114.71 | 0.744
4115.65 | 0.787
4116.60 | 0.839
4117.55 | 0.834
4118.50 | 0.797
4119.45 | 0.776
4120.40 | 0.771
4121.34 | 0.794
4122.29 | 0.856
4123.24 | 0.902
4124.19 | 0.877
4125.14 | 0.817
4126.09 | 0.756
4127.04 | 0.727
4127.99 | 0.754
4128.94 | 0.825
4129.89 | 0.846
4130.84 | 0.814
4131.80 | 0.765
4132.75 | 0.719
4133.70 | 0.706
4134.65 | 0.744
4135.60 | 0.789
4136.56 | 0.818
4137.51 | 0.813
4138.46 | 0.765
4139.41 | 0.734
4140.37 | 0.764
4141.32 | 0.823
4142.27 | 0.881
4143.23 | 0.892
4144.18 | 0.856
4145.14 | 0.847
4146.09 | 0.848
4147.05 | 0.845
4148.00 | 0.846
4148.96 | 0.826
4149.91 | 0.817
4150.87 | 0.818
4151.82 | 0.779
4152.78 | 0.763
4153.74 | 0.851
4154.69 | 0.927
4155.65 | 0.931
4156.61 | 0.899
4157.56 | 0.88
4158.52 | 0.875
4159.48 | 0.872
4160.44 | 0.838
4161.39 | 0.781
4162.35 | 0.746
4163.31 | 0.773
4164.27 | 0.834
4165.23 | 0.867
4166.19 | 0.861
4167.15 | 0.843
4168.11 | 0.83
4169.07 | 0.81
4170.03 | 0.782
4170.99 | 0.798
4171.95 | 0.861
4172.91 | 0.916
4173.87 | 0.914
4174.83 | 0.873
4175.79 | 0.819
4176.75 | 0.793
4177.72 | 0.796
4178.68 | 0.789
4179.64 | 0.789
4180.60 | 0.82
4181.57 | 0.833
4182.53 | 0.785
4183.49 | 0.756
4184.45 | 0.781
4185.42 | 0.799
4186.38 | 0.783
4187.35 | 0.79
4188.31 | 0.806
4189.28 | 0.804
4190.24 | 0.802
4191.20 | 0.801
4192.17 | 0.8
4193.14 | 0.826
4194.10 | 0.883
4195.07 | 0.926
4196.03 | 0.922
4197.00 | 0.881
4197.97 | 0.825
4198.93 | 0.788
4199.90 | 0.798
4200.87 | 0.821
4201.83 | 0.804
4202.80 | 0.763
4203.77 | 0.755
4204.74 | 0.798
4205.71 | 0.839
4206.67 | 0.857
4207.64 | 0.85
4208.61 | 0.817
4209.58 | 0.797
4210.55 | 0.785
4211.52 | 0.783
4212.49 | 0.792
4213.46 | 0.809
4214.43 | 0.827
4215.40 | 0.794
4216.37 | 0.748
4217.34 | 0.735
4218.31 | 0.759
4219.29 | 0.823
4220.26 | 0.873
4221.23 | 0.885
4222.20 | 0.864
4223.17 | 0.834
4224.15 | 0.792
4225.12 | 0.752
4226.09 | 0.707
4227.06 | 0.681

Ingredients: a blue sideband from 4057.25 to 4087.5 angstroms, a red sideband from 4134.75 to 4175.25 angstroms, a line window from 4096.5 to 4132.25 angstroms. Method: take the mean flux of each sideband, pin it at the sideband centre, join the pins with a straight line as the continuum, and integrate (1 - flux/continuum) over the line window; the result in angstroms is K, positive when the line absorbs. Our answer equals 3.6 angstroms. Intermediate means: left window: 0.821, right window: 0.835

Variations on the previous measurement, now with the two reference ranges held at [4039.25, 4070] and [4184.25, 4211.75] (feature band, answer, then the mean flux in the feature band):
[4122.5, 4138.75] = 0.4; 0.792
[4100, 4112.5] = 1.9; 0.691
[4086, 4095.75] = 0.2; 0.792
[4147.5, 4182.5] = -0.8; 0.834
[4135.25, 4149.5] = -0.2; 0.823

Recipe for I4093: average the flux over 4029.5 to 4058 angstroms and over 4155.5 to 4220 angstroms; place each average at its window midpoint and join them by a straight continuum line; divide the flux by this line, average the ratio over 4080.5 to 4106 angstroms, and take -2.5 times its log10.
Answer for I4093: 0.10 mag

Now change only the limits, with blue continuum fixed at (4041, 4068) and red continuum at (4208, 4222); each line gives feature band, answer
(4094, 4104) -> 0.26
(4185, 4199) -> -0.04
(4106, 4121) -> 0.01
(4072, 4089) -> -0.01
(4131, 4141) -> 0.06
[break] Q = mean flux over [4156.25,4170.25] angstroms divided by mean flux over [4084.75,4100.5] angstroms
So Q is 1.11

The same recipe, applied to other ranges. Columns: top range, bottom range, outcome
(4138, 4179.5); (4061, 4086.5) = 1.01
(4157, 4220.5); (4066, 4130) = 1.05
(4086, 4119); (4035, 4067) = 0.92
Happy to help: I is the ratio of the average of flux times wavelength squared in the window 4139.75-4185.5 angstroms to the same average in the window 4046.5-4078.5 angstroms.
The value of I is 1.07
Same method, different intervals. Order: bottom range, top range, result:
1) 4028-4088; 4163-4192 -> 1.08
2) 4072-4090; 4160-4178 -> 1.07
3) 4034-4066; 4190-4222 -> 1.11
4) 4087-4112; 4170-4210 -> 1.19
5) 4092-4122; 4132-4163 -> 1.14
